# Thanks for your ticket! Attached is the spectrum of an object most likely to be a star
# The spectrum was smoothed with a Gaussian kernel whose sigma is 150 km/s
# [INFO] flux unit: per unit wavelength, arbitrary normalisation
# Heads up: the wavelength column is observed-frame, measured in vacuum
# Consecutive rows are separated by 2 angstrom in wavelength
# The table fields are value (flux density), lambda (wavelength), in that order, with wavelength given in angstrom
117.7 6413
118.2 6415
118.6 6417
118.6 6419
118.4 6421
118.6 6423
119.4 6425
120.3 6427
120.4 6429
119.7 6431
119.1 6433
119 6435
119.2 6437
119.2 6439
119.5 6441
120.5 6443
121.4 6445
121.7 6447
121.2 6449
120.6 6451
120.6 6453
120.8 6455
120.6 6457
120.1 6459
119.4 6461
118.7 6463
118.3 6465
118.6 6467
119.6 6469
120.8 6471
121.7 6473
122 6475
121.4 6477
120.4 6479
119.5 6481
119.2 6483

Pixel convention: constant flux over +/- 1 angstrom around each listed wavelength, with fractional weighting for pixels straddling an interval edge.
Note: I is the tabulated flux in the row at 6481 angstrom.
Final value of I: 119.5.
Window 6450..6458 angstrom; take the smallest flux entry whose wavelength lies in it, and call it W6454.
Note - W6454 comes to 120.6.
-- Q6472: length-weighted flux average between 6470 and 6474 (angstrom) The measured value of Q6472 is 121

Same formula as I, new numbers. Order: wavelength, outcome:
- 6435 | 119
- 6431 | 119.7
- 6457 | 120.6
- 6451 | 120.6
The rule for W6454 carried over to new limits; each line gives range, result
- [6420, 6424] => 118.4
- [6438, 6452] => 119.2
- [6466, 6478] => 118.6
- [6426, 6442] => 119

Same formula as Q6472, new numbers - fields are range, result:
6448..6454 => 121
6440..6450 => 121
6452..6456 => 121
